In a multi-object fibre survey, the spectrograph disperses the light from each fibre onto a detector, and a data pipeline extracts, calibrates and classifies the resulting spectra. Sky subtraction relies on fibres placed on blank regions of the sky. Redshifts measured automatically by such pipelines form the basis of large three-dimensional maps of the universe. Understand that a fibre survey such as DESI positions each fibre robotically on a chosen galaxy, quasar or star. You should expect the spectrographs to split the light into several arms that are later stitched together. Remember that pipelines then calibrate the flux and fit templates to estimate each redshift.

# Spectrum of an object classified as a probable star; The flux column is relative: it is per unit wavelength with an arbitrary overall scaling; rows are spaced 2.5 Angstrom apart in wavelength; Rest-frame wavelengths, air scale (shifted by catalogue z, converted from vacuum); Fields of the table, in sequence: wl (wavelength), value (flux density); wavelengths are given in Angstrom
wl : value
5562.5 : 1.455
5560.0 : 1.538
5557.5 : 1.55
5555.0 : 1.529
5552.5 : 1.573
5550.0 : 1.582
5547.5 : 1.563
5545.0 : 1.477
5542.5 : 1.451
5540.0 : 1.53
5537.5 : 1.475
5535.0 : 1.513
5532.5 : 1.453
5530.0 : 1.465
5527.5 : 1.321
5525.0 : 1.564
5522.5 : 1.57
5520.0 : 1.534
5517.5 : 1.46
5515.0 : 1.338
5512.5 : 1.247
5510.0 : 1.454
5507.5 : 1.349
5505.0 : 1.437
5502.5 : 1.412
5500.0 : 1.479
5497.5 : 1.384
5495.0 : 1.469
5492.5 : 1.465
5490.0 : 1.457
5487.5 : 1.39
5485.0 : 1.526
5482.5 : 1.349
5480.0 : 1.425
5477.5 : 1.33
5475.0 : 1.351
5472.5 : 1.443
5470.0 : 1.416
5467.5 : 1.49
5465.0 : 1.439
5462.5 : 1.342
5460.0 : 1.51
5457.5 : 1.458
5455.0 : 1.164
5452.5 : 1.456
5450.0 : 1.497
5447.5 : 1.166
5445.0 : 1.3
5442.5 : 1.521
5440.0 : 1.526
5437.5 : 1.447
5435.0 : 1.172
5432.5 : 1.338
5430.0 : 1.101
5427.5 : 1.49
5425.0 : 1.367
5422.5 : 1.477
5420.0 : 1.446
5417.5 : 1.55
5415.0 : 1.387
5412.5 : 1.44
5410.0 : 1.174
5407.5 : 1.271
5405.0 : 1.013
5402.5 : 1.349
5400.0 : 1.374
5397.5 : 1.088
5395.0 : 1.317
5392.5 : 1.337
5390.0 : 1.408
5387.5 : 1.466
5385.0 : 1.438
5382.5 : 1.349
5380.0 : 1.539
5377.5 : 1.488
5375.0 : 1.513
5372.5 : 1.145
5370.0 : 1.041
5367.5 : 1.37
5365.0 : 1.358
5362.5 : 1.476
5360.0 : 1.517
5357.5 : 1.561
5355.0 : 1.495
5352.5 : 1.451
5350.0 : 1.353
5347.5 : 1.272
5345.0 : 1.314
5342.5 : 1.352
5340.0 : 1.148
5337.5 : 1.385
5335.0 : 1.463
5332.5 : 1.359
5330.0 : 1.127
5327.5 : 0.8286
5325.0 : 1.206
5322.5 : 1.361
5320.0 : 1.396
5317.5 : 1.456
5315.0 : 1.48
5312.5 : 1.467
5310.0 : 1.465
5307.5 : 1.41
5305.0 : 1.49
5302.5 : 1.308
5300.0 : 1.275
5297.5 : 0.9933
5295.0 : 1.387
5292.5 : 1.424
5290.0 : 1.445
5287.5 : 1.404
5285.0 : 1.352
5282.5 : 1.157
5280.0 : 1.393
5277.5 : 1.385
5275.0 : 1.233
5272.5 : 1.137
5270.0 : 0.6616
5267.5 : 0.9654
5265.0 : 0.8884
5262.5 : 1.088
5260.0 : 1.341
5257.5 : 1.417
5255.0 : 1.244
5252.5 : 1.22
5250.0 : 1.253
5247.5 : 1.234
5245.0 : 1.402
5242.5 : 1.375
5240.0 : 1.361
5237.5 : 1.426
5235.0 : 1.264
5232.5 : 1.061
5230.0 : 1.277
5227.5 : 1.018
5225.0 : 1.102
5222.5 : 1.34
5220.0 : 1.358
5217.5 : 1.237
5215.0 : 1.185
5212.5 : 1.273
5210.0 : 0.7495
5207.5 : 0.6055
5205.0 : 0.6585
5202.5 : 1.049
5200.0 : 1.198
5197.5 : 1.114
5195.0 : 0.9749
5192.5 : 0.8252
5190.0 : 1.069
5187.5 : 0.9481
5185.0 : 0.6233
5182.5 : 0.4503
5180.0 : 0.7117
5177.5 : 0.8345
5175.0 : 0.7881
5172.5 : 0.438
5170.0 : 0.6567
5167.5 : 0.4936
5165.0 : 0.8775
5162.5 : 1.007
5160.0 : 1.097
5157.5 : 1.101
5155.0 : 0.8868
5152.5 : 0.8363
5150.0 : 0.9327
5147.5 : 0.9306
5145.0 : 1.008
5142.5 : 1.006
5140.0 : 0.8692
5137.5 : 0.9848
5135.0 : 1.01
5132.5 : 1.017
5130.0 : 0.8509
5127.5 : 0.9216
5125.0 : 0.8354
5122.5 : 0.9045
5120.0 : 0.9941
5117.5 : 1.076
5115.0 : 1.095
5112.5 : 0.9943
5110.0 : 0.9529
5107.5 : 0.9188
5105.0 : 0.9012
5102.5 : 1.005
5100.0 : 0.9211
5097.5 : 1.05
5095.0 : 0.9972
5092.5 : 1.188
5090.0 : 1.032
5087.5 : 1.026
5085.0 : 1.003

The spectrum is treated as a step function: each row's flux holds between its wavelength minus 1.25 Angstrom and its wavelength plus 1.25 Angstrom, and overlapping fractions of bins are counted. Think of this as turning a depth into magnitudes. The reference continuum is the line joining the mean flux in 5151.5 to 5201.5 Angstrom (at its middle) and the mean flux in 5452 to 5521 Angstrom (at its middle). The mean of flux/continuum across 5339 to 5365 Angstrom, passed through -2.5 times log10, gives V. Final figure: -0.19 mag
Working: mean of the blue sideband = 0.848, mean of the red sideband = 1.41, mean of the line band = 1.39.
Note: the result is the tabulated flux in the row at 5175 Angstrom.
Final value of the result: 0.7881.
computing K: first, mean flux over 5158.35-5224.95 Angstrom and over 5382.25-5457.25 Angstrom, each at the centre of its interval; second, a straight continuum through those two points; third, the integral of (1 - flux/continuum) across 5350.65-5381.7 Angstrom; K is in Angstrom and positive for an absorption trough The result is -4.1 Angstrom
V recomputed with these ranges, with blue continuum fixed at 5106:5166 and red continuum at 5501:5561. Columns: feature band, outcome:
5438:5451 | -0.03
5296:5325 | -0.15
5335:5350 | -0.07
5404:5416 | 0.05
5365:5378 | -0.03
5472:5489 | 0.01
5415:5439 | -0.03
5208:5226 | -0.08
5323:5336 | 0.01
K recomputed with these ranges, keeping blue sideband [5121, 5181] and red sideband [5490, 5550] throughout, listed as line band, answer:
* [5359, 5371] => -1.43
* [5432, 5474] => -1.36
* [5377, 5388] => -1.90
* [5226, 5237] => -1.86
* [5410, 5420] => -1.01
